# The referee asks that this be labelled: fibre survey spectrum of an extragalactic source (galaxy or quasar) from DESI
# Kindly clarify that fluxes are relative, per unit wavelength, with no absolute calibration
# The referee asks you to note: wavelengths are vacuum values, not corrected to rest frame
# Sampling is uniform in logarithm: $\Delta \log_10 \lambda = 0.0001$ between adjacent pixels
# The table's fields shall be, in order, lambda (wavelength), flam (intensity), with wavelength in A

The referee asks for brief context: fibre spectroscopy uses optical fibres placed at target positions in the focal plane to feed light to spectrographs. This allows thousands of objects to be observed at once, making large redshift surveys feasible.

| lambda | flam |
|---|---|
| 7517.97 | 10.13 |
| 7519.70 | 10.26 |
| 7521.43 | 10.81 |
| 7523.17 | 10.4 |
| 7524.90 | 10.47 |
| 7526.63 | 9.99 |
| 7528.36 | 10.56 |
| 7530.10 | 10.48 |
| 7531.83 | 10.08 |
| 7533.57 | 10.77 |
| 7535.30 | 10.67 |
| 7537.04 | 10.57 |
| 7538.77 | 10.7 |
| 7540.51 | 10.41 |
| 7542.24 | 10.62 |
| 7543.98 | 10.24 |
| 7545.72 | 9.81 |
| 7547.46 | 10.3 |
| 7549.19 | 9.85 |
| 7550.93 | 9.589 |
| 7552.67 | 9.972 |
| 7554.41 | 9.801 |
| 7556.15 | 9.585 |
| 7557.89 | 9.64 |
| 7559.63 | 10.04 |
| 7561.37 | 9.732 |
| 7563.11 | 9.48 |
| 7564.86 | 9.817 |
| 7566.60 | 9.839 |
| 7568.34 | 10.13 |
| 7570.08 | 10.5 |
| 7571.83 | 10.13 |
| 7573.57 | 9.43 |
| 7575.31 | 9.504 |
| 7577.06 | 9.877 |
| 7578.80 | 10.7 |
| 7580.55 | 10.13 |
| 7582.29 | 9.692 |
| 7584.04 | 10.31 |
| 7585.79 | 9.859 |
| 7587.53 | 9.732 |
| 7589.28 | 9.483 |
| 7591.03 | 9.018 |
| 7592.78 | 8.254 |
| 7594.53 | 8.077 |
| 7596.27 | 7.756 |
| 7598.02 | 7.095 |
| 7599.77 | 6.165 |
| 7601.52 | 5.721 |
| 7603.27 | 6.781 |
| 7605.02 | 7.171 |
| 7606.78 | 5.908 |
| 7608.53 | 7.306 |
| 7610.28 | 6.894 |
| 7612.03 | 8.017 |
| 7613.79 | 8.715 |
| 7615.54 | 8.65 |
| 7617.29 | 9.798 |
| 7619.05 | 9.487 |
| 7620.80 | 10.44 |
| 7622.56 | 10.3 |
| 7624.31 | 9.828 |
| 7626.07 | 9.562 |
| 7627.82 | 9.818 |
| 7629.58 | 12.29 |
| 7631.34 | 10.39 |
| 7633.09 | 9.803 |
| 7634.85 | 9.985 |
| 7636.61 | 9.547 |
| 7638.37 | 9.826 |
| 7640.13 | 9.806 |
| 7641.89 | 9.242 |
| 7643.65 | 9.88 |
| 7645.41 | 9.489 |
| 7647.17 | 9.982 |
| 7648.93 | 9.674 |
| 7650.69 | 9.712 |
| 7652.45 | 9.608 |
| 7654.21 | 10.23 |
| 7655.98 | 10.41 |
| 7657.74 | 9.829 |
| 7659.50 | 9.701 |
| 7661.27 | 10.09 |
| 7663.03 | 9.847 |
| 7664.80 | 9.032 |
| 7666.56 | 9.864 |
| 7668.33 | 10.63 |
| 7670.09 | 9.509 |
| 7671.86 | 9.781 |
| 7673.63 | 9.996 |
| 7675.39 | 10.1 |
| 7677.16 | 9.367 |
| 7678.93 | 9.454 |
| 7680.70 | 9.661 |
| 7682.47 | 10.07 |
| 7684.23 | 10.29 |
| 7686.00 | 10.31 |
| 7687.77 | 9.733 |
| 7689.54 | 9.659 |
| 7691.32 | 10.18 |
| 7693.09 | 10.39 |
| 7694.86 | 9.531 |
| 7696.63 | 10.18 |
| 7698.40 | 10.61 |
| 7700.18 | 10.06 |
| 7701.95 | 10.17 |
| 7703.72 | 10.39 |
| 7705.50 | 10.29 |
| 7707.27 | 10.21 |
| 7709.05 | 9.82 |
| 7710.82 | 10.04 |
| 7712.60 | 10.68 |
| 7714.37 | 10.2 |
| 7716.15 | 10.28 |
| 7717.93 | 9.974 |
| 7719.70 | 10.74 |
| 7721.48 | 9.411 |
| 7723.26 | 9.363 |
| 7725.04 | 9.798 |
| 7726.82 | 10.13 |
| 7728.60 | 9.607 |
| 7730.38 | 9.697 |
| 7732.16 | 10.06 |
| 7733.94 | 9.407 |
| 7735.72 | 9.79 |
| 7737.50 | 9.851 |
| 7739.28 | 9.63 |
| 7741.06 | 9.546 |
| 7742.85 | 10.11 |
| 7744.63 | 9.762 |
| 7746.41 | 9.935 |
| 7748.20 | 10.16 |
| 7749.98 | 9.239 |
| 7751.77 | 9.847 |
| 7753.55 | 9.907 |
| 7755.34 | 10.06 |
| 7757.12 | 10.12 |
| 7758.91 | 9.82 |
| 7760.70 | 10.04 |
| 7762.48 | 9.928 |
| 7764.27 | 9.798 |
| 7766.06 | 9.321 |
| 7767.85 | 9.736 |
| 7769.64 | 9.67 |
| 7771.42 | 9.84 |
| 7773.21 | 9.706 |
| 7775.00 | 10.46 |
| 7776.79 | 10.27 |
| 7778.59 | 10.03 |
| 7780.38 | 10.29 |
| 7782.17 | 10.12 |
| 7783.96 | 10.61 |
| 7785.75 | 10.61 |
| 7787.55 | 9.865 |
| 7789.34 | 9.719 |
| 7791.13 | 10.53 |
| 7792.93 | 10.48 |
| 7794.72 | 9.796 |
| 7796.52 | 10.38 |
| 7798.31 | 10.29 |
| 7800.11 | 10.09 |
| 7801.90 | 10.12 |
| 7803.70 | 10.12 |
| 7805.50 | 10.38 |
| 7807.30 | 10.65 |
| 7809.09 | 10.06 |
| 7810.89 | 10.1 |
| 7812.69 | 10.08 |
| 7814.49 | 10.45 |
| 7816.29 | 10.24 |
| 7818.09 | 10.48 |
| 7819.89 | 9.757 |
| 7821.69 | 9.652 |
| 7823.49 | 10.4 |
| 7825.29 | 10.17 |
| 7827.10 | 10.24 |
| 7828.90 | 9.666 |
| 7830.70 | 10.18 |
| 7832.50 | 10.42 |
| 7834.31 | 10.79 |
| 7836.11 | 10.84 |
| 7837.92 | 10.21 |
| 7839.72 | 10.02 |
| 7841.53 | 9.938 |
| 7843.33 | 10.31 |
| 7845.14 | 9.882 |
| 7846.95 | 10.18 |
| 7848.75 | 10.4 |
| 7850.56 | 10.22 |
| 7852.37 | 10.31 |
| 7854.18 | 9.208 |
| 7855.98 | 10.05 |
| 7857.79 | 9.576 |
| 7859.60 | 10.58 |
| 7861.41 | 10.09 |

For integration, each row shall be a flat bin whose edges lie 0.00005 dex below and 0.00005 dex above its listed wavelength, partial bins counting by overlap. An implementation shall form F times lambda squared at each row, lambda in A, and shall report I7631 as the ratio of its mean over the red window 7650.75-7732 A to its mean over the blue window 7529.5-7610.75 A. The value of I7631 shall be 1.11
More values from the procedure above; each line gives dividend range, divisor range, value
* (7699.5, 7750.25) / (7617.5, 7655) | 1.02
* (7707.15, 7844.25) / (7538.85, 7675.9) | 1.11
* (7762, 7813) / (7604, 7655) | 1.13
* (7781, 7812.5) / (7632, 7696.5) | 1.08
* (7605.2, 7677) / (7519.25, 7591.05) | 0.97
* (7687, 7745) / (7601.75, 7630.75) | 1.17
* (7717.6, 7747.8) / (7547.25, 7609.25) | 1.13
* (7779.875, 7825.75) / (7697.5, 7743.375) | 1.04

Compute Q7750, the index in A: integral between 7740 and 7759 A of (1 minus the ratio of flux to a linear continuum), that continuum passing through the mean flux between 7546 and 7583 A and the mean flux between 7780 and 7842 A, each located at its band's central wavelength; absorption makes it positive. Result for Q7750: 0.5 A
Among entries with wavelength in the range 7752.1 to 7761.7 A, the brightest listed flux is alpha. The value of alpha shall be 10.12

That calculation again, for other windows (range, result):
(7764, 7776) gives 10.46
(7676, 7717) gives 10.68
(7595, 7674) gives 12.29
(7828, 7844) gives 10.84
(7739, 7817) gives 10.65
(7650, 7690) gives 10.63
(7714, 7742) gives 10.74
